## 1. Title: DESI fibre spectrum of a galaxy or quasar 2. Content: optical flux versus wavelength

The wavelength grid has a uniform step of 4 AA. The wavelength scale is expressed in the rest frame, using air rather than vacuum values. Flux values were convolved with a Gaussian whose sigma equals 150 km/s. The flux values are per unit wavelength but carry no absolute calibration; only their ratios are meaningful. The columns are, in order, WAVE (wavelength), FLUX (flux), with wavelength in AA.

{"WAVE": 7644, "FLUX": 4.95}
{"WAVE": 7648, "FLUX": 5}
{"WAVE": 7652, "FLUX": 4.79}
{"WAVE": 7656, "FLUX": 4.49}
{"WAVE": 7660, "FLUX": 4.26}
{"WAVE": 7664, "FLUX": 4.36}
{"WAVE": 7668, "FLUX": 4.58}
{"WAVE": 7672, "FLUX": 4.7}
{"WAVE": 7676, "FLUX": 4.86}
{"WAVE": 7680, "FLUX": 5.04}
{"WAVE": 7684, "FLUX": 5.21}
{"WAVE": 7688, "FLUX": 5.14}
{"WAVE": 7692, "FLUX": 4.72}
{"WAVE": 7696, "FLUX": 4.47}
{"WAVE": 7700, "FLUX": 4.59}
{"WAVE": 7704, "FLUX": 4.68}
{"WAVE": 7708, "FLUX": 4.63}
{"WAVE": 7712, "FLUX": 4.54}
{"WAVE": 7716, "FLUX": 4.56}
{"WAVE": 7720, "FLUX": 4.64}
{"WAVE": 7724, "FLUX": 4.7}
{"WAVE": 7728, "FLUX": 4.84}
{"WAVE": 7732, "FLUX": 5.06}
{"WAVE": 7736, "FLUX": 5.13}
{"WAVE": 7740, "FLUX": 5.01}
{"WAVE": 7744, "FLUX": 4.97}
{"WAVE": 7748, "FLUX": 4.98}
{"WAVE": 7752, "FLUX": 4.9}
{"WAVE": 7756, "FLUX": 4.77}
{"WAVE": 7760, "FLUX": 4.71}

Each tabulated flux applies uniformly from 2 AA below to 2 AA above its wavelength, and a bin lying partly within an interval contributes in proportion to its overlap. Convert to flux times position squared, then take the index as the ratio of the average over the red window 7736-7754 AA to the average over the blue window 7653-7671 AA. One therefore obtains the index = 1.1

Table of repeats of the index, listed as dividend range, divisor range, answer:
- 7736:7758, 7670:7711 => 1.05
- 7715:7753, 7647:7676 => 1.08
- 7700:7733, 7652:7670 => 1.07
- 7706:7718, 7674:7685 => 0.92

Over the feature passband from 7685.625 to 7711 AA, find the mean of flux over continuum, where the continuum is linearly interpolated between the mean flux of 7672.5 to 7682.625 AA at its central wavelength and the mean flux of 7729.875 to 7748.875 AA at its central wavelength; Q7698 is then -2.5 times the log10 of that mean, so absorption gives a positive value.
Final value 0.058 mag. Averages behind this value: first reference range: 4.93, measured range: 4.71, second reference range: 5.03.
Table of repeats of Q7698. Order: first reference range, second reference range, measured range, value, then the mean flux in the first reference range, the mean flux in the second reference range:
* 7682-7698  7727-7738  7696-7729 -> 0.074 mag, 4.88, 5.03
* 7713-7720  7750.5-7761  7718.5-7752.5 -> -0.053 mag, 4.58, 4.8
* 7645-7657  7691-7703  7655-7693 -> -0.012 mag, 4.8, 4.59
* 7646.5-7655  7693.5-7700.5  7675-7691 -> -0.096 mag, 4.84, 4.53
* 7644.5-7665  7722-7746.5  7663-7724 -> 0.013 mag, 4.62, 4.95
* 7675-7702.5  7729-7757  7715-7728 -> 0.059 mag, 4.86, 4.98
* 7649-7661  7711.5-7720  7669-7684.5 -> -0.075 mag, 4.58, 4.57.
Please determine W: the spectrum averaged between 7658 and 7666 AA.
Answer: 4.31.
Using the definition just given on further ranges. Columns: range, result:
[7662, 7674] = 4.55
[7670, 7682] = 4.87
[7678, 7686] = 5.12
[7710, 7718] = 4.55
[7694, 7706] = 4.58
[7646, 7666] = 4.58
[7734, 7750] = 5.02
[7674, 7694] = 4.99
